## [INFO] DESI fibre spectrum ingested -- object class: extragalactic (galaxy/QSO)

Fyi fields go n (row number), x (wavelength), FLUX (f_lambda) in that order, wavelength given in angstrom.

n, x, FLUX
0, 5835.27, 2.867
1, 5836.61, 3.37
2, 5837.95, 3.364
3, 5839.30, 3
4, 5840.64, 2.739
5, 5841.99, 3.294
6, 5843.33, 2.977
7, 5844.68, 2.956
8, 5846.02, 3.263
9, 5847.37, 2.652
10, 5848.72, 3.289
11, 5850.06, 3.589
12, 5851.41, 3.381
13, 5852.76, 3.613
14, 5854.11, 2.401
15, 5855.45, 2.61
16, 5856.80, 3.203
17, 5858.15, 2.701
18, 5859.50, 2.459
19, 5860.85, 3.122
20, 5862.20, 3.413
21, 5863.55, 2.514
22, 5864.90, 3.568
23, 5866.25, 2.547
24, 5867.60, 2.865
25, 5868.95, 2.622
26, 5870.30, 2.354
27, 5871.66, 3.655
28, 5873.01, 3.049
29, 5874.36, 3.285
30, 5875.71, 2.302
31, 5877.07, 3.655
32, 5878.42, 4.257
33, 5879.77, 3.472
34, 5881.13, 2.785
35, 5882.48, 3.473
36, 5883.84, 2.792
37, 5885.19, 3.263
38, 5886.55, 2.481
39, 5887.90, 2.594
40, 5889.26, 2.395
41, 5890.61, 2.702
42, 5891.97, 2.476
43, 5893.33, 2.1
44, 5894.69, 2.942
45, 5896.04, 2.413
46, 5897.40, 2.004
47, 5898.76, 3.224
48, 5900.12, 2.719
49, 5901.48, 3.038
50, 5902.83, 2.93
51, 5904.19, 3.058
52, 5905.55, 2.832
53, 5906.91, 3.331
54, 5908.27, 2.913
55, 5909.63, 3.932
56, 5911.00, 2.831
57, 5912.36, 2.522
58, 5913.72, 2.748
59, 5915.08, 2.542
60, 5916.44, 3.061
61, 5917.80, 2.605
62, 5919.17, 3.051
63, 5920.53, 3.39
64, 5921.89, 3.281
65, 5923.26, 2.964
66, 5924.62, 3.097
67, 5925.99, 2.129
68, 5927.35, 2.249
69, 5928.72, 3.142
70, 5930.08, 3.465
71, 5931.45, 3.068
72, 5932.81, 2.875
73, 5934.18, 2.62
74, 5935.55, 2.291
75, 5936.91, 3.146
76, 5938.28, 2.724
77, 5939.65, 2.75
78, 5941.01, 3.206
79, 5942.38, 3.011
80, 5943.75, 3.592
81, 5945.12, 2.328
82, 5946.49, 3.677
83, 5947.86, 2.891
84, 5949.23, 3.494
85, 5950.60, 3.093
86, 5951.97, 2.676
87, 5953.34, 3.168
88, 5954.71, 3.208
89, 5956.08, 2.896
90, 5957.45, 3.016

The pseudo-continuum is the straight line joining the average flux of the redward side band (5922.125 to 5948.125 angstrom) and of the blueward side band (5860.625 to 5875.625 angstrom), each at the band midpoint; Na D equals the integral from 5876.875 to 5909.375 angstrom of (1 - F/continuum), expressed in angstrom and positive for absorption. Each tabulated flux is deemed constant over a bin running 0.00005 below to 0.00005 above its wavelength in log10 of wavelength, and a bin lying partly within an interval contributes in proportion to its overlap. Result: 0.4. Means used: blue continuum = 2.97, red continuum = 2.91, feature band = 2.91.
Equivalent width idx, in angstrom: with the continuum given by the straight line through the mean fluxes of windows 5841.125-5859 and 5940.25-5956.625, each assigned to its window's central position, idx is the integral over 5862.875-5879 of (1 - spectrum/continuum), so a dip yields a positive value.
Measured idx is 0.1 angstrom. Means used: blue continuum 3.06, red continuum 3.1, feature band 3.05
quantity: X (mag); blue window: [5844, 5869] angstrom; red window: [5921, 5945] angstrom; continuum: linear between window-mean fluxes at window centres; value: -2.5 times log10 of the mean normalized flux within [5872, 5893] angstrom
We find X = -0.010 mag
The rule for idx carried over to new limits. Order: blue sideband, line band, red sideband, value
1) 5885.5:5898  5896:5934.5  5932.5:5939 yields -4.4 angstrom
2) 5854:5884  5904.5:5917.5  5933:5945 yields -0.1 angstrom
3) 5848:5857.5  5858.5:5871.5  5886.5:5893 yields 0.4 angstrom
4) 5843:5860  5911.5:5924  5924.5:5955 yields 0.2 angstrom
